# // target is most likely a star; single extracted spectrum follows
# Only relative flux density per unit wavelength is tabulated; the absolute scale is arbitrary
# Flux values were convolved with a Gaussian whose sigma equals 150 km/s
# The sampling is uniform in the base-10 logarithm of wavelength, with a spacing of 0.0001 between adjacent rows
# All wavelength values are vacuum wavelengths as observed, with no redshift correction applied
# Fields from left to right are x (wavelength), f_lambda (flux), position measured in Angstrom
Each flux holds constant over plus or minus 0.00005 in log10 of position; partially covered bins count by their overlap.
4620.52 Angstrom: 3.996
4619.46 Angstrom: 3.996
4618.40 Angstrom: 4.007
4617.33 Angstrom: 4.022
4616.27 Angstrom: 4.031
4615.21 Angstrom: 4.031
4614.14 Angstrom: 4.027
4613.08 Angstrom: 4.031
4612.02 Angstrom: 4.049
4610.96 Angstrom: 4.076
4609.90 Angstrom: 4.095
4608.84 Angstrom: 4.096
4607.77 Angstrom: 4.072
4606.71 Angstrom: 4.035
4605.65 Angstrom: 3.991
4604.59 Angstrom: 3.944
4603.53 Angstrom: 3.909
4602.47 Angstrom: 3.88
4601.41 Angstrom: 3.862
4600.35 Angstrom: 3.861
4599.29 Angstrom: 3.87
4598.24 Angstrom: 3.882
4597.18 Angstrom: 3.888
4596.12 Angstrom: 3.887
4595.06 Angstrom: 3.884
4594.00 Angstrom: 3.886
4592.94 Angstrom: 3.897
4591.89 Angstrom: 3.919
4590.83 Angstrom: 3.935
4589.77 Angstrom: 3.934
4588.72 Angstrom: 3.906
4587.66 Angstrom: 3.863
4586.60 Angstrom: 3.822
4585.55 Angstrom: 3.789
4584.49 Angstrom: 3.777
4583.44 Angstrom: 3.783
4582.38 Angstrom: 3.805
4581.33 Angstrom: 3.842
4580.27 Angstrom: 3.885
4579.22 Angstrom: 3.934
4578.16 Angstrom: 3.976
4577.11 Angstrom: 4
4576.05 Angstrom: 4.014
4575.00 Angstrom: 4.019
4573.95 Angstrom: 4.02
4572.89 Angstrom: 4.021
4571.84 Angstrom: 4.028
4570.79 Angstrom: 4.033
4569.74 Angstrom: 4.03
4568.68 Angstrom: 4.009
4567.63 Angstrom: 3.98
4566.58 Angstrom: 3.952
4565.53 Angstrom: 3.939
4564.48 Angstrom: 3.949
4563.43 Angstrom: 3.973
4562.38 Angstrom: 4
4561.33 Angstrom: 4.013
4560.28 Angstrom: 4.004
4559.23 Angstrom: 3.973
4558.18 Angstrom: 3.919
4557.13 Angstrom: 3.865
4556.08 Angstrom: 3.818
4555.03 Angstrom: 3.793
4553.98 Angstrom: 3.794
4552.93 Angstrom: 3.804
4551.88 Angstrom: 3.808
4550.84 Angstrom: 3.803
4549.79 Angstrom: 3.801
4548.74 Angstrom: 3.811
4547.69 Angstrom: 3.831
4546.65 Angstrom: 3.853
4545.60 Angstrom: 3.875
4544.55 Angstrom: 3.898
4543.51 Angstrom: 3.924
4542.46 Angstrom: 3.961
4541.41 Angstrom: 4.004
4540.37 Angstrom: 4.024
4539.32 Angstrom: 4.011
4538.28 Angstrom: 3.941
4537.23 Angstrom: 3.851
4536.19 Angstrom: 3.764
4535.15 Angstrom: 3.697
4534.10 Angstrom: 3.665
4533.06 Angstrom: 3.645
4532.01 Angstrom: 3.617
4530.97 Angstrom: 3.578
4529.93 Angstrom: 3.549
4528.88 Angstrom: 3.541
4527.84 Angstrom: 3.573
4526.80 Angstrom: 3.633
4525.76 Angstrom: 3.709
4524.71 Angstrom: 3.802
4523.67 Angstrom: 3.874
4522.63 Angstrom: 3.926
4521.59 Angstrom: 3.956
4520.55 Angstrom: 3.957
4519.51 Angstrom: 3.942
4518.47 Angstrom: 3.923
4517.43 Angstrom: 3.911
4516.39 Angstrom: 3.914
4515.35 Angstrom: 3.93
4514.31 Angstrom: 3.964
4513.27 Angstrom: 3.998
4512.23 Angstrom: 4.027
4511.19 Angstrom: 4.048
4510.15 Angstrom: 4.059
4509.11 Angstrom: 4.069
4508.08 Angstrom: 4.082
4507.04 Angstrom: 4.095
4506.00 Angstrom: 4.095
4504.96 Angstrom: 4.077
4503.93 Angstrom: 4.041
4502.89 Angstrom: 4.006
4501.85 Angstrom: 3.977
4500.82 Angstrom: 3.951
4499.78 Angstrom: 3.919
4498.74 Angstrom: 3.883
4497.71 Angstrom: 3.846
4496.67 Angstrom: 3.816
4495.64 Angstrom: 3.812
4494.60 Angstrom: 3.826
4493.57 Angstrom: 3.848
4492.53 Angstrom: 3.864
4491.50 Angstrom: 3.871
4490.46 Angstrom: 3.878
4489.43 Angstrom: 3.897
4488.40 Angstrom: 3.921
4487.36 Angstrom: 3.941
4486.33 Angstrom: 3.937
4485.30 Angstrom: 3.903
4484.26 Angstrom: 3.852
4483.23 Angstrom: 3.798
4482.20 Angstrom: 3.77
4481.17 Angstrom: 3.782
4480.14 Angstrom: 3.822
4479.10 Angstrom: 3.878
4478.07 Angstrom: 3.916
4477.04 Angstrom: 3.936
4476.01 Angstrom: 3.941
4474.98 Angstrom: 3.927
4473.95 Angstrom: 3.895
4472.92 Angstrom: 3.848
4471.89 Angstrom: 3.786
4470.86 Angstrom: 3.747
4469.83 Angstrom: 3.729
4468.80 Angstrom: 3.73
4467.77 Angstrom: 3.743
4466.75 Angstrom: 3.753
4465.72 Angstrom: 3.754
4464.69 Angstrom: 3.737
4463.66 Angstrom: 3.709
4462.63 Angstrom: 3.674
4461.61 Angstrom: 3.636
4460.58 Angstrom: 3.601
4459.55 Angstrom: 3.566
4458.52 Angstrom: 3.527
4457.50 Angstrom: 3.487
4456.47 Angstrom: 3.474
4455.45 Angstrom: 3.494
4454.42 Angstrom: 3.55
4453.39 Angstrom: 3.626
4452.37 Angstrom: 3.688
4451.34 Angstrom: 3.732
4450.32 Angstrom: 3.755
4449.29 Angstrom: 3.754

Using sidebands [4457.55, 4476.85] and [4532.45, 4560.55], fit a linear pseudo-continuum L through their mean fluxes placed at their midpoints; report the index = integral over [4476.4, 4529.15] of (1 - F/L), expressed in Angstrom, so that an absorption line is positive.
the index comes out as -1.59 Angstrom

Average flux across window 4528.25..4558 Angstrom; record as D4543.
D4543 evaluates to 3.8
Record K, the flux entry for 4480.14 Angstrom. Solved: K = 3.822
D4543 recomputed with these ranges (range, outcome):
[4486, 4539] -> 3.88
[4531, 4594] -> 3.89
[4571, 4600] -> 3.91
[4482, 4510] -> 3.93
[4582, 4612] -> 3.92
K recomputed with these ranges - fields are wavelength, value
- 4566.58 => 3.952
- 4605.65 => 3.991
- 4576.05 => 4.014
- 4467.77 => 3.743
